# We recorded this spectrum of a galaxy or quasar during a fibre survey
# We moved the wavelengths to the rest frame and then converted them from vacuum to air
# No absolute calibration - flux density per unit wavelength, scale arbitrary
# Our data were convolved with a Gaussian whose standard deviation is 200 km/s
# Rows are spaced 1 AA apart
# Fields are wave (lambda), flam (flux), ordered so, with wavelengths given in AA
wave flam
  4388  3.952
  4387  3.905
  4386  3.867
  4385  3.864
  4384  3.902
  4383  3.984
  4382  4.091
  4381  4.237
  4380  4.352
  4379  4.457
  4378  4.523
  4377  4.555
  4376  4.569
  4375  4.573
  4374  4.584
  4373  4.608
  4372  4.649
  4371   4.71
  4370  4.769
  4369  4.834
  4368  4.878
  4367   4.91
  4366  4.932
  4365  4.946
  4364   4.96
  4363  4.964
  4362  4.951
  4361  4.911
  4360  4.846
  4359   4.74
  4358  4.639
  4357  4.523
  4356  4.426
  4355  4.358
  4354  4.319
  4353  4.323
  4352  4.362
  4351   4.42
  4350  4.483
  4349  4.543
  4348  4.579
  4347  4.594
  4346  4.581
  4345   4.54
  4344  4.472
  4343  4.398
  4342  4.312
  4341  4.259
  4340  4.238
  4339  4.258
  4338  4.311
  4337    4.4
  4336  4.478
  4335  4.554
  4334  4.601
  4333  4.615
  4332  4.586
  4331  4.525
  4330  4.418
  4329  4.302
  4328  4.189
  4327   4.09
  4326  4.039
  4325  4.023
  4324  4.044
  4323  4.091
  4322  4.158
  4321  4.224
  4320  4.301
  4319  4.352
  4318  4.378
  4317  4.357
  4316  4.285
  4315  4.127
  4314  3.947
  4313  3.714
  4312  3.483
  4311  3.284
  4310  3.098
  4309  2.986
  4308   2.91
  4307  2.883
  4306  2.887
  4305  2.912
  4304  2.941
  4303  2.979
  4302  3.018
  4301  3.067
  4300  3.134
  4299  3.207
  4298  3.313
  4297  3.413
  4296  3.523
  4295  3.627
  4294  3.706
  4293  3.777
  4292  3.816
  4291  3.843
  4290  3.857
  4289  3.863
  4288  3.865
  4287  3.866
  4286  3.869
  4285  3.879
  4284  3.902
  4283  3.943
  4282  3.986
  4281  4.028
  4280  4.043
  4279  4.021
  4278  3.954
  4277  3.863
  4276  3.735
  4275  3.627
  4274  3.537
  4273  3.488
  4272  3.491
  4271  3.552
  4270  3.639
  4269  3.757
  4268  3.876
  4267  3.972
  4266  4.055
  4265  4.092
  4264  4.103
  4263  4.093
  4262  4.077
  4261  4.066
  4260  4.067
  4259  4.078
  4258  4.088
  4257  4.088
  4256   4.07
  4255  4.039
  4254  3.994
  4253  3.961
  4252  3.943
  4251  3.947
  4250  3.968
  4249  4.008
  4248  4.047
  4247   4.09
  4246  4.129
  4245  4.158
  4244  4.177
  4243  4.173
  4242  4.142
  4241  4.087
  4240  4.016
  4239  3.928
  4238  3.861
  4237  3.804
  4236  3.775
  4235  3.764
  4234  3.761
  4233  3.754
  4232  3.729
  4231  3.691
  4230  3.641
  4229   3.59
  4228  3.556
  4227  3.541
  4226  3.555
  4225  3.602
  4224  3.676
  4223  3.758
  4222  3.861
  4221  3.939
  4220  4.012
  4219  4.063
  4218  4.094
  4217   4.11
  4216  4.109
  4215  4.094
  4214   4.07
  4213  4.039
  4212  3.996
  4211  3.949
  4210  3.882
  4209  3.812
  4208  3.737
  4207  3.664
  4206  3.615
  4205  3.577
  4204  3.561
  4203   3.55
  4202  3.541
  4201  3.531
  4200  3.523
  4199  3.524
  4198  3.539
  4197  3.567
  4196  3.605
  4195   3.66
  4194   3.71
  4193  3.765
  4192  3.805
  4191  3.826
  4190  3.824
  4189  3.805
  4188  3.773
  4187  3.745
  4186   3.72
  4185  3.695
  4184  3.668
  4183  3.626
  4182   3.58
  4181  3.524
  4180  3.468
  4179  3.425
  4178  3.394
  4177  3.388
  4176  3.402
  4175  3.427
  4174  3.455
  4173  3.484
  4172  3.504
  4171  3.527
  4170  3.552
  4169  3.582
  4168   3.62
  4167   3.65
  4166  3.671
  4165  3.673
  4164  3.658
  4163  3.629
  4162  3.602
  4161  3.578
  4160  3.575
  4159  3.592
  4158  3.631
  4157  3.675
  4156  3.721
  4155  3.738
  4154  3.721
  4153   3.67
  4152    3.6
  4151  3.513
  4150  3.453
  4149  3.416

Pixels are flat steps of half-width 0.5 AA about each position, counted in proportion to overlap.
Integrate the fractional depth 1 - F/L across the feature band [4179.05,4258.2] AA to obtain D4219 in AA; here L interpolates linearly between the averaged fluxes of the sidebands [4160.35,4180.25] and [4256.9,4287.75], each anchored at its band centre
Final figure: -2.4 AA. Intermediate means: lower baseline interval 3.54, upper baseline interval 3.9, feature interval 3.82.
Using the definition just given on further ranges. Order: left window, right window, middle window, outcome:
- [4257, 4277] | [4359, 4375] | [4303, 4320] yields 3.0 AA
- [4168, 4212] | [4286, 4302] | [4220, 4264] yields -3.9 AA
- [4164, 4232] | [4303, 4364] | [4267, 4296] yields 1.4 AA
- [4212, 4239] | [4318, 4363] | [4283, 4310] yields 4.9 AA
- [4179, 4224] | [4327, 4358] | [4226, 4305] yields 4.9 AA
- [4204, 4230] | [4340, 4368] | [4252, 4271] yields 0.4 AA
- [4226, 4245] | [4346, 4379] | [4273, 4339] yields 7.1 AA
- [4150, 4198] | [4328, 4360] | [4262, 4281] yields 1.2 AA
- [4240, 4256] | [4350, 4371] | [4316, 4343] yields 1.2 AA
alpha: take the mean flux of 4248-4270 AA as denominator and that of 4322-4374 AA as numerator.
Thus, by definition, 1.13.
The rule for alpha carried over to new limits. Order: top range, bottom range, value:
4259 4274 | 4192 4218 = 1.03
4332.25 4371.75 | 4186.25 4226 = 1.21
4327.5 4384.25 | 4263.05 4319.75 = 1.24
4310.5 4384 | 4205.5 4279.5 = 1.13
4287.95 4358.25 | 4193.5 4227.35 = 1.06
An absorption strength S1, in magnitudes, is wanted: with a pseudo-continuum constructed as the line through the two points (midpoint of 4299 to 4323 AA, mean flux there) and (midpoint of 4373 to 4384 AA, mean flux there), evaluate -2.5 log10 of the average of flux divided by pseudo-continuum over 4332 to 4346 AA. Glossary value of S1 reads -0.14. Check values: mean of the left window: 3.54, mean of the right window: 4.38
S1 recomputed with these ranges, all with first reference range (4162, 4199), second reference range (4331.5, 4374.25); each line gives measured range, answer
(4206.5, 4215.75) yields -0.04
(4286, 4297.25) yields 0.13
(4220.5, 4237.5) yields 0.05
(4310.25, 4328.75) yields 0.09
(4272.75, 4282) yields 0.09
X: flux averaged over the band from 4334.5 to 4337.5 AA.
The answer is 4.48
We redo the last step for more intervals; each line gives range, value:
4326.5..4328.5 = 4.14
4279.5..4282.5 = 4.02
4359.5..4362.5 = 4.9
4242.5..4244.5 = 4.17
